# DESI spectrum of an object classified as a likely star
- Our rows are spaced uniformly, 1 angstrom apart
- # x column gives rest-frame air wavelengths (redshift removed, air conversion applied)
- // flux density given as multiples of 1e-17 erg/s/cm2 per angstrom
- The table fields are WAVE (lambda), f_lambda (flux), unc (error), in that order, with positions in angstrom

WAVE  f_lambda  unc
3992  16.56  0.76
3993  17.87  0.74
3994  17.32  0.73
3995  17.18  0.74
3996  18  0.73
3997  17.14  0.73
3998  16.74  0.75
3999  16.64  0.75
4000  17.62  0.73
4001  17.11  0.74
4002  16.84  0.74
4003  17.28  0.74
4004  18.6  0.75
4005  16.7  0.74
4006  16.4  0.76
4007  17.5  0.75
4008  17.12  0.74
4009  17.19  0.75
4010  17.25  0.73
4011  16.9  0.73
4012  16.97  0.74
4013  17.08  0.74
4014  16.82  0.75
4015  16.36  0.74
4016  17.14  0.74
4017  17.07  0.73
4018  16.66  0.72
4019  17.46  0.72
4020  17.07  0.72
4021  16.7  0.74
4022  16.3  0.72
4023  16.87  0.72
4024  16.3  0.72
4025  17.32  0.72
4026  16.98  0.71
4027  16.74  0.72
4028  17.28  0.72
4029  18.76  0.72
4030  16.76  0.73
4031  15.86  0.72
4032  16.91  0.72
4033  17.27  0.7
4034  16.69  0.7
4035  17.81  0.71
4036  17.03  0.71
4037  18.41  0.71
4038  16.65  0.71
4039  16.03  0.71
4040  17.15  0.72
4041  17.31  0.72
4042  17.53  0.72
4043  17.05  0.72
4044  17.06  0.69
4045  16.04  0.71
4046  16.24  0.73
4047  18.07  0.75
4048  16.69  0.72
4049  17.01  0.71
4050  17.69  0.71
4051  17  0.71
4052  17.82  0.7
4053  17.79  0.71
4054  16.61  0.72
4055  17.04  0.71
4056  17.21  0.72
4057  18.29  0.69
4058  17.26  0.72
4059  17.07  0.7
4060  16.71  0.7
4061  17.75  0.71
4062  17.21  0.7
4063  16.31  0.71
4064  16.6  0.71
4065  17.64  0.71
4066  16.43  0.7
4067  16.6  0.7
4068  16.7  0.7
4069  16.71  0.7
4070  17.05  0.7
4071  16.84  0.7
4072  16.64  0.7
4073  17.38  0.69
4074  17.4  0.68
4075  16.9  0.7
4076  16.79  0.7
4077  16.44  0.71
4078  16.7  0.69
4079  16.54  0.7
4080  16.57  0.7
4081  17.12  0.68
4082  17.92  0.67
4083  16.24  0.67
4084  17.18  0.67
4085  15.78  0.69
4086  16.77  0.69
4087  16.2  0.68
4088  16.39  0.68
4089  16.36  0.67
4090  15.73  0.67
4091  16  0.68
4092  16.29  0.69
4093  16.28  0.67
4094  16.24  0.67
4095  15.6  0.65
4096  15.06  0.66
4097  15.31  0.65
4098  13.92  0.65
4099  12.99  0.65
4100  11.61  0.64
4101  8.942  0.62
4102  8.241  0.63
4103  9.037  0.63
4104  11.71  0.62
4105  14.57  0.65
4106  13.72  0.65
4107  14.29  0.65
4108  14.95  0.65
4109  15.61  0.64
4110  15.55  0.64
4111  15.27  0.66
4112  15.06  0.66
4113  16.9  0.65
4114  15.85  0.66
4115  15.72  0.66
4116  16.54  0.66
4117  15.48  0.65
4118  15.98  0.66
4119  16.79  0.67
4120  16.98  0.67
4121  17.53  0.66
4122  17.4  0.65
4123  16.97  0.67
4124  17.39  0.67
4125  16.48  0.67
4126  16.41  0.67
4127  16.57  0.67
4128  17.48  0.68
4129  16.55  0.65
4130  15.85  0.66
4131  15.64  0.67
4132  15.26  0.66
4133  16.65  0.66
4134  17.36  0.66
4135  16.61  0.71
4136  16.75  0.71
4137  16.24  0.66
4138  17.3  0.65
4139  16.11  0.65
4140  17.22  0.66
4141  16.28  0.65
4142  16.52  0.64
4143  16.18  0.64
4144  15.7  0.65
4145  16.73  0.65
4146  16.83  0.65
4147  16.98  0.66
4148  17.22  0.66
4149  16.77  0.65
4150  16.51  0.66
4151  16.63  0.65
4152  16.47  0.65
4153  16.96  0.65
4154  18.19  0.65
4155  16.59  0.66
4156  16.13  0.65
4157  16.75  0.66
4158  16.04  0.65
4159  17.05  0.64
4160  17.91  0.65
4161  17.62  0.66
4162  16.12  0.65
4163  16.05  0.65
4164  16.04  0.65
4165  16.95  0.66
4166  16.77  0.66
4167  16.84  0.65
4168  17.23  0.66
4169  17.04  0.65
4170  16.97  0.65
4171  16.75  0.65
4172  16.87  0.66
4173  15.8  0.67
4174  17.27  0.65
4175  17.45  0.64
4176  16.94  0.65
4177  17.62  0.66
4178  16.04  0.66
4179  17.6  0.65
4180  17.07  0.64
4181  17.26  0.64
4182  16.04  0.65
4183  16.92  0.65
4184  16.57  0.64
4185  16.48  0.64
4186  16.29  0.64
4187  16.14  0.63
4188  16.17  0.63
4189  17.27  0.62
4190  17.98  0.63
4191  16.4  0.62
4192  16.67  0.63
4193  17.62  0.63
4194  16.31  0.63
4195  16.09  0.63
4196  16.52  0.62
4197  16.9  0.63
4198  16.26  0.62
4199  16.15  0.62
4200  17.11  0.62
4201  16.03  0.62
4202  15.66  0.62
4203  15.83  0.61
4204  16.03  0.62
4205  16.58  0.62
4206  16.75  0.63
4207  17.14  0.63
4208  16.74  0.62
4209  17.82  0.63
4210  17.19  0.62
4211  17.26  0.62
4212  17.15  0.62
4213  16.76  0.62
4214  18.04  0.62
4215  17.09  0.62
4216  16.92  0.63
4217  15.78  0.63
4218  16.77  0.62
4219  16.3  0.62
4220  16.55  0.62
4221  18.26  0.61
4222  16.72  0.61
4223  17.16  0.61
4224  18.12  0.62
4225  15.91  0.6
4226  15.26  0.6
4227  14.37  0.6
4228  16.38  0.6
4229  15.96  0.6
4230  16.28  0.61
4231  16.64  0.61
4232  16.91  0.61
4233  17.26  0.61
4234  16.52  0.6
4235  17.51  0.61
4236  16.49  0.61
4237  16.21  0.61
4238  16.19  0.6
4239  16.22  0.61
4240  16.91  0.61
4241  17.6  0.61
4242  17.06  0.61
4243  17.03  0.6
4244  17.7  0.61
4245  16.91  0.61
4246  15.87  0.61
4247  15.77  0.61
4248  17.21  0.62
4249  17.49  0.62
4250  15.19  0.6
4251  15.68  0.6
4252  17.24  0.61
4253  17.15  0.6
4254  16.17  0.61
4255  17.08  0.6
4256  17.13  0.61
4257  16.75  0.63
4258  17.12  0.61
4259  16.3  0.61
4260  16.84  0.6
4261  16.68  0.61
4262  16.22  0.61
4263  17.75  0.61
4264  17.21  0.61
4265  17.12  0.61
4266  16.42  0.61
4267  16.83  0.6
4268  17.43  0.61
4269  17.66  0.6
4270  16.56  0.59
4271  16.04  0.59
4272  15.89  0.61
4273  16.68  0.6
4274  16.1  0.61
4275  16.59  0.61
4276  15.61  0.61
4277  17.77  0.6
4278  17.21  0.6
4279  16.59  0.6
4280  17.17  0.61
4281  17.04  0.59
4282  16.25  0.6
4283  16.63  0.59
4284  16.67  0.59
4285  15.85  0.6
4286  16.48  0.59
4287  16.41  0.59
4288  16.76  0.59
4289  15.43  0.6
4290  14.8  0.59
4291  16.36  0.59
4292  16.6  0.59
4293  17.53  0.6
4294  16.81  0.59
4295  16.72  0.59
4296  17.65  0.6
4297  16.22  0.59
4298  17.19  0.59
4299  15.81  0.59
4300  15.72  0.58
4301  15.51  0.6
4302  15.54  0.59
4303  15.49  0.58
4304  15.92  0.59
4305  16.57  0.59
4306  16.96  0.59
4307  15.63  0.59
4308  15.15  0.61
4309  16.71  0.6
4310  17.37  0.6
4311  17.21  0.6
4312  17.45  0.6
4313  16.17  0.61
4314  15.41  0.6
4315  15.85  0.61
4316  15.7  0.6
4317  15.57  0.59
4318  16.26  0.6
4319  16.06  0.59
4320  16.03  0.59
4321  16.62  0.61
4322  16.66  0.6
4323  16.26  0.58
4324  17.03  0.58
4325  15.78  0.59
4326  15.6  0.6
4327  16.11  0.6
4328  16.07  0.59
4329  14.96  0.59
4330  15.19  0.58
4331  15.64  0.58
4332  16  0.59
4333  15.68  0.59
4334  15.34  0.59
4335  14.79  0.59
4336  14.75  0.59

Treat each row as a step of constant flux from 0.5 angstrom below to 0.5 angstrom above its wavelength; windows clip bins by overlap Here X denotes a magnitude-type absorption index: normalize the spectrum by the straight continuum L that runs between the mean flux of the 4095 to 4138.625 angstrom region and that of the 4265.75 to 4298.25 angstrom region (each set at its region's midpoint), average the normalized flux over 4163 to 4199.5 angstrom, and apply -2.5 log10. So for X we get -0.06 mag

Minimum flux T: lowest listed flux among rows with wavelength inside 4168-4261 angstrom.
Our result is 14.37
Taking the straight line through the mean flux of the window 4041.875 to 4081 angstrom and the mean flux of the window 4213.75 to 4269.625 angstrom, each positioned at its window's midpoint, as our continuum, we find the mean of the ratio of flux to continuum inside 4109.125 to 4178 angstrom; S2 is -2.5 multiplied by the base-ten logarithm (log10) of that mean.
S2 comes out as 0.02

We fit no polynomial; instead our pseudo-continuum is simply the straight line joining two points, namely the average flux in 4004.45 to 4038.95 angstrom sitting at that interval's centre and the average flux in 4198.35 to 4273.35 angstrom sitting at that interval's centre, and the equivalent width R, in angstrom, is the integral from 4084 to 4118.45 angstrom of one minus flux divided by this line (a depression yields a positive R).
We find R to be 4.4 angstrom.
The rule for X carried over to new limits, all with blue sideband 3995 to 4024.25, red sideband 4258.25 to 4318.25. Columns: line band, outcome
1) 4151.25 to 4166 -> 0.00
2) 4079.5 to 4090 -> 0.02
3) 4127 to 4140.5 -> 0.02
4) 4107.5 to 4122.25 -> 0.05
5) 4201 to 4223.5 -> -0.01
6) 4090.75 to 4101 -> 0.16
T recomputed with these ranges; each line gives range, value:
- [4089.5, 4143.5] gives 8.241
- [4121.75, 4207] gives 15.26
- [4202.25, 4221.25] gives 15.78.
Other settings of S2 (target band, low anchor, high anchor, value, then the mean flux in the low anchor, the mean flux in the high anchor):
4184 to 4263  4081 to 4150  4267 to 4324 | -0.04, 15.7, 16.4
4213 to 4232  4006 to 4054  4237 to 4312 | 0.01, 17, 16.6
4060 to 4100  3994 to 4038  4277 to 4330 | 0.04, 17.1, 16.3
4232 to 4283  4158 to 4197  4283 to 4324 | -0.02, 16.8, 16.3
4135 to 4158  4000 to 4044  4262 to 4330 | 0.01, 17.1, 16.4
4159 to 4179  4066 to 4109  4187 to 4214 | -0.03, 15.4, 16.7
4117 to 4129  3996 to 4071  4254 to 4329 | 0.00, 17.1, 16.5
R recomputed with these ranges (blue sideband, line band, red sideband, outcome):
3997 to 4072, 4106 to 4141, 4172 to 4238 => 1.2 angstrom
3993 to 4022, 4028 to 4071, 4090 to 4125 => -2.4 angstrom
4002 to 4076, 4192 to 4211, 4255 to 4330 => 0.0 angstrom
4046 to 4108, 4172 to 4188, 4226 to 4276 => -0.4 angstrom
